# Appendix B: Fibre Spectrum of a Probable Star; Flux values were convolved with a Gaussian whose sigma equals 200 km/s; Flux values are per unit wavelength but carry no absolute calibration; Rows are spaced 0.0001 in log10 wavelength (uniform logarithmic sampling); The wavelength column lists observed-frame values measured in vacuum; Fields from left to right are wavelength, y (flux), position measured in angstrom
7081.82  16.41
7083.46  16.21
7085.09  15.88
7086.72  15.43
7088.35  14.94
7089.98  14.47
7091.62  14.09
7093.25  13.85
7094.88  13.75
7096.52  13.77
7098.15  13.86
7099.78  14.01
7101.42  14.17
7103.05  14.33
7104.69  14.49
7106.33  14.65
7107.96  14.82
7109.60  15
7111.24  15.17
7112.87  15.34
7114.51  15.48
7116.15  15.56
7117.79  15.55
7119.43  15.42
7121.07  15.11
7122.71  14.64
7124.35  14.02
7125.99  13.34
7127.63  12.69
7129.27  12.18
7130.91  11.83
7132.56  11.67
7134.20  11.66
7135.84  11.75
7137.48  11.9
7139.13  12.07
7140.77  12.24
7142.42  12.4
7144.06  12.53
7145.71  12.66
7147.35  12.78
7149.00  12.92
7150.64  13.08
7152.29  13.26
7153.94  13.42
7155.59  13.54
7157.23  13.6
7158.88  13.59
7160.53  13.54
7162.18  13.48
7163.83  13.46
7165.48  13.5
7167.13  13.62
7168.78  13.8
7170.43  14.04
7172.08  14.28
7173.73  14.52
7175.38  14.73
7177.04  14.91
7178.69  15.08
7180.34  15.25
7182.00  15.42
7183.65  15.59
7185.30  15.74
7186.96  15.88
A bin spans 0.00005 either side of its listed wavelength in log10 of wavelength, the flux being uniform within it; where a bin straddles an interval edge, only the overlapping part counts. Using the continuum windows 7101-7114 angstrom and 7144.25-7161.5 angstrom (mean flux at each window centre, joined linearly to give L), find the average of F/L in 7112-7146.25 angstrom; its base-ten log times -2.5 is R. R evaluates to 0.057 mag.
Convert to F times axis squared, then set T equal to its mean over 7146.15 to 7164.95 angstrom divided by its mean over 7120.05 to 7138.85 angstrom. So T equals 1.0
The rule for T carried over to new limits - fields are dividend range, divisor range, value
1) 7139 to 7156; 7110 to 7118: 0.84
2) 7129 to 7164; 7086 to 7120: 0.88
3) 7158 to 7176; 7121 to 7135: 1.09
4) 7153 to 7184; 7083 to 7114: 0.99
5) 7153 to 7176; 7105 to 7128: 0.94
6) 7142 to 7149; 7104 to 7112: 0.86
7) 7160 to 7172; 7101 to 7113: 0.94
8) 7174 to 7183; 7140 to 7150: 1.21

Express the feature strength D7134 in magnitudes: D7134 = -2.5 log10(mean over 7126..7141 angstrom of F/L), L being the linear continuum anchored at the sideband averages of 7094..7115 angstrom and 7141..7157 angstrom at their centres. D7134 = 0.12 mag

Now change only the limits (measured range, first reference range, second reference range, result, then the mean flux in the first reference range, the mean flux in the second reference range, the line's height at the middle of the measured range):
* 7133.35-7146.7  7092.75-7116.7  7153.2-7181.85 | 0.17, 14.6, 14.1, 14.3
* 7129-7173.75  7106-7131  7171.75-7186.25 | 0.15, 14.5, 15.1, 14.8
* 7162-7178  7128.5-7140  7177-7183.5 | 0.03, 11.9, 15.2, 14.5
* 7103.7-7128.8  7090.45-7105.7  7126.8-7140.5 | -0.13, 14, 12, 13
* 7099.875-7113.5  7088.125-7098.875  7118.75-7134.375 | -0.07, 14.1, 13.3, 13.8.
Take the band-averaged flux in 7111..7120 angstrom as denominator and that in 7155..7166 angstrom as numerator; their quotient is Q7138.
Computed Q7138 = 0.9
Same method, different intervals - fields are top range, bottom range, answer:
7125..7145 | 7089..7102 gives 0.87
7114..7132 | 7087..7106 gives 0.99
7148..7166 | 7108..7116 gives 0.88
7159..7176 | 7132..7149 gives 1.14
